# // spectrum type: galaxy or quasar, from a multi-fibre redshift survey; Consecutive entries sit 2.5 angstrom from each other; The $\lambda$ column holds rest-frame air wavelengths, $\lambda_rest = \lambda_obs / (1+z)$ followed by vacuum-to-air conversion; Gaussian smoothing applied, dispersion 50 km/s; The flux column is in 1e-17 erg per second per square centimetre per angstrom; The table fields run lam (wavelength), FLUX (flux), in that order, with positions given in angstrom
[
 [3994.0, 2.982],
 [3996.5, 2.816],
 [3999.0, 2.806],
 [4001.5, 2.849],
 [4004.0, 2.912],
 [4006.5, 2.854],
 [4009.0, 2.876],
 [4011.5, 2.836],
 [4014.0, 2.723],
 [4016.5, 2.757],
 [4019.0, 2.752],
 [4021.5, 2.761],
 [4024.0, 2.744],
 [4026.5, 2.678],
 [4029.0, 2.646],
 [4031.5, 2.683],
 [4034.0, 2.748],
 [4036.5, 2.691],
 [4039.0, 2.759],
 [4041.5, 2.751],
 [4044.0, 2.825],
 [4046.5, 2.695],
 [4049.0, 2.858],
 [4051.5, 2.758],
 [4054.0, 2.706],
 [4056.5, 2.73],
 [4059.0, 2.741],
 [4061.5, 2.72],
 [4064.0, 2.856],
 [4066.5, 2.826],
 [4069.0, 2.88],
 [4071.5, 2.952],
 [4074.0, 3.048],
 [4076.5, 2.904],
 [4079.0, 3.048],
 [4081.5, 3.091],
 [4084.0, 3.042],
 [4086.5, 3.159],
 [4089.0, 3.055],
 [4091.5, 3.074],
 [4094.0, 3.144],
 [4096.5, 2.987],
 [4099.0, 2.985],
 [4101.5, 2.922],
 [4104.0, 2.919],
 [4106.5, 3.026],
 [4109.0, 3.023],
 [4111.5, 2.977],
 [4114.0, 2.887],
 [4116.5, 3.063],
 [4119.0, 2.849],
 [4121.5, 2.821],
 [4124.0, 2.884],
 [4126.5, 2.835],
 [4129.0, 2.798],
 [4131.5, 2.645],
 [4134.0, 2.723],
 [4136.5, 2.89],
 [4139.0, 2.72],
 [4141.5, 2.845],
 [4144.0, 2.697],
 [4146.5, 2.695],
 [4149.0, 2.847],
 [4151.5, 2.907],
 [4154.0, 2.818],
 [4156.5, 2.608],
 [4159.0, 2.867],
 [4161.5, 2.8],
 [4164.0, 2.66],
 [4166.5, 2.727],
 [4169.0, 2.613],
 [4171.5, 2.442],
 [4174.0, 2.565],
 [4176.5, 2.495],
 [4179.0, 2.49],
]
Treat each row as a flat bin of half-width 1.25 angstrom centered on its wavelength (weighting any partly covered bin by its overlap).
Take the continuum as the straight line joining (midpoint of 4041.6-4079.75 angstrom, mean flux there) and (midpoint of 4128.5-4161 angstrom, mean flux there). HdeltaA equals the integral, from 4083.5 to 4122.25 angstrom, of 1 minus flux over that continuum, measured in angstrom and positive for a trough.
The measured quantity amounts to -2.7 angstrom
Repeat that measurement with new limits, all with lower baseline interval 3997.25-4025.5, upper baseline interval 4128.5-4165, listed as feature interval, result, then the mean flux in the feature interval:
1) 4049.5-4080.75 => -0.7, 2.85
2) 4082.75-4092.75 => -1.1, 3.08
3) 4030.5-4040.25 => 0.3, 2.72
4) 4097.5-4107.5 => -0.7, 2.96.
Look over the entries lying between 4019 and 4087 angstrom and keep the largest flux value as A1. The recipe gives 3.159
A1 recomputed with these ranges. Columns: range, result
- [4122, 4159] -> 2.907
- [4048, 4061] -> 2.858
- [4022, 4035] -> 2.748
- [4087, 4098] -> 3.144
